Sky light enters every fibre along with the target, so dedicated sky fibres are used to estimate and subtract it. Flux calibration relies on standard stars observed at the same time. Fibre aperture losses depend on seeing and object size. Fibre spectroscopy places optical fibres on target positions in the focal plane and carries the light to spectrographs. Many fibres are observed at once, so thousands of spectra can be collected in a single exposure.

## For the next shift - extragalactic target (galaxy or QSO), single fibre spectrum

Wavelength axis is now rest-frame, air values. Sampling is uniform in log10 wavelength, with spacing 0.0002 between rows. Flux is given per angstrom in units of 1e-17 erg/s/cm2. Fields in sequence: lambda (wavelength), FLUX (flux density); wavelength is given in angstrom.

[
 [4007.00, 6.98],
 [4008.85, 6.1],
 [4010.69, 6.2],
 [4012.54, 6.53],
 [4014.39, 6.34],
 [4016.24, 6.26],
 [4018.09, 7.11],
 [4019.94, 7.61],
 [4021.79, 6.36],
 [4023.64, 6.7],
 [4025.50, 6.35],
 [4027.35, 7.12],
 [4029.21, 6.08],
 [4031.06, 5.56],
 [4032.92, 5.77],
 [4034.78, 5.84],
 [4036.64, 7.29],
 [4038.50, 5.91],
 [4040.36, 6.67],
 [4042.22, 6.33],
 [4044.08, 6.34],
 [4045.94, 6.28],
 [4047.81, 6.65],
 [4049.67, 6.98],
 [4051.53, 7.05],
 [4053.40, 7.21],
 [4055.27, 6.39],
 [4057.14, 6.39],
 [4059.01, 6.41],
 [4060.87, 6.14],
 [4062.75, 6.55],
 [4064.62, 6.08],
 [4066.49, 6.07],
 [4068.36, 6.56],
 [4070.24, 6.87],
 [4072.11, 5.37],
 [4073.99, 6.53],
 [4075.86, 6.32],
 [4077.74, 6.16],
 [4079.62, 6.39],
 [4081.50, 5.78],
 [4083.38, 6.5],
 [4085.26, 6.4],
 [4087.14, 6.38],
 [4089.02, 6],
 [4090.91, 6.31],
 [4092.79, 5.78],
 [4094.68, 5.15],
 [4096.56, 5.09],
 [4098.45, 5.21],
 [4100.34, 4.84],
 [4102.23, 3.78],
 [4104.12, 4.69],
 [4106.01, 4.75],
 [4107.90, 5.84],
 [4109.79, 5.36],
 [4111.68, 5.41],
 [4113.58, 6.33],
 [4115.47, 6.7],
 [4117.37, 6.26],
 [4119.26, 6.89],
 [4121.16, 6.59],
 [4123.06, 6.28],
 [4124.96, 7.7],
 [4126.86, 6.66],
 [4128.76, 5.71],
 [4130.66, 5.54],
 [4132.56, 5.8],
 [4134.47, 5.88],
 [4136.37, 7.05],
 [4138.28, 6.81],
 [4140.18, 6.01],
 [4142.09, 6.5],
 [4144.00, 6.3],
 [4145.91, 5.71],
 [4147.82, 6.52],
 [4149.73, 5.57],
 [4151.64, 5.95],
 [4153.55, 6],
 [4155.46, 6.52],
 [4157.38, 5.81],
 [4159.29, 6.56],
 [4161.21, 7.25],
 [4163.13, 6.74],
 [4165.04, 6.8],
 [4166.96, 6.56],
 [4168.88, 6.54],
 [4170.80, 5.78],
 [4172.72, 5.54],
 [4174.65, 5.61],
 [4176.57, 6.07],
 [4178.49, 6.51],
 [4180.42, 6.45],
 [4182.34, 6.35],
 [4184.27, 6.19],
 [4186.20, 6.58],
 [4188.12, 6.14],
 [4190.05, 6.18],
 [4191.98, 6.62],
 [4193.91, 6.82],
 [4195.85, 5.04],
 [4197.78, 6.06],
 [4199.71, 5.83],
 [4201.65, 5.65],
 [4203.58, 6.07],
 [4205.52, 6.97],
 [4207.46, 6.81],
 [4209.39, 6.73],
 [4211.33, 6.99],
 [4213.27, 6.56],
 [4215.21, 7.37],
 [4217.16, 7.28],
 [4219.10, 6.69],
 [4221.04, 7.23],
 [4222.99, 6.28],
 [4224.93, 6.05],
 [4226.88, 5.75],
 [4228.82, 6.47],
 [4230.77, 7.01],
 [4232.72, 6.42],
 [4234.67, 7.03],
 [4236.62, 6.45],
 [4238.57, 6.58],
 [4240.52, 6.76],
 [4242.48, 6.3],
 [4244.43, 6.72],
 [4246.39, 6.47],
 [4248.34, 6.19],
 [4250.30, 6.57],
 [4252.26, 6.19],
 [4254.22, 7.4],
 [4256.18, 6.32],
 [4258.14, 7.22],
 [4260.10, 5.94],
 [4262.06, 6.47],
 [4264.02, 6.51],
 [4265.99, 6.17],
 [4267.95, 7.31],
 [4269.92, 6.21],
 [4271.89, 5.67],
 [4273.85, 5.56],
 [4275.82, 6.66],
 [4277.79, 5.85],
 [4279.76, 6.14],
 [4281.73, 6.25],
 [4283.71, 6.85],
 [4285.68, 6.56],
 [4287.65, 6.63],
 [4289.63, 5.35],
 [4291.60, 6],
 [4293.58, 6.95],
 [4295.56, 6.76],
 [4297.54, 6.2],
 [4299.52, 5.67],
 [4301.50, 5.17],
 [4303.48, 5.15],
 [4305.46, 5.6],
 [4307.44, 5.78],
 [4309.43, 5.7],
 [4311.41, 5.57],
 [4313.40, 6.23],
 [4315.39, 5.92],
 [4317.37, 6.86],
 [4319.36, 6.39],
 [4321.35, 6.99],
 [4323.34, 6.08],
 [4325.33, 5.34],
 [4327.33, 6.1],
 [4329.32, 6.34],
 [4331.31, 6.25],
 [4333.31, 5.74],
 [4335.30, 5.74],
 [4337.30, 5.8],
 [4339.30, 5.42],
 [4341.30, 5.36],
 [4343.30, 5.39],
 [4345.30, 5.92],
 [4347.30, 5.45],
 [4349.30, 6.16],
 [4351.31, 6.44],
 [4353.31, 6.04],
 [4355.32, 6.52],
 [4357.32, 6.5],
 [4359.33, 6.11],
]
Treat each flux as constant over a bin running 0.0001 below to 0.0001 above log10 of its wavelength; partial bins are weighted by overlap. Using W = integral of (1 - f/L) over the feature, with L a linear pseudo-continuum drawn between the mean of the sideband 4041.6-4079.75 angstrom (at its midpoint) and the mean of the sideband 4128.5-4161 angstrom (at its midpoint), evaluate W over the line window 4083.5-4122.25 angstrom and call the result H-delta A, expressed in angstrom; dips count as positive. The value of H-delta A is 3.6 angstrom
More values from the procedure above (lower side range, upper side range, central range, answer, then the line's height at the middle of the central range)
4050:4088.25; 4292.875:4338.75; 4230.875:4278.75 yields -2.9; 6.1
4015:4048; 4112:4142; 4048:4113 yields 4.6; 6.42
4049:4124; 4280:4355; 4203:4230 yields -2.9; 6.02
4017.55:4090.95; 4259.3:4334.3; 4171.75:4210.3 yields 0.3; 6.25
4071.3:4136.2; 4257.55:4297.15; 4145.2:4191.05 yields -1.4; 6.07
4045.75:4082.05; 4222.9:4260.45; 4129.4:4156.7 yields 1.3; 6.46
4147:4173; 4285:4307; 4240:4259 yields -1.6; 6.1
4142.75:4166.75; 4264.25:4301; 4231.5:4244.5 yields -0.7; 6.28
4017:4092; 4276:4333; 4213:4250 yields -2.5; 6.19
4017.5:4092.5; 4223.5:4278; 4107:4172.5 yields 1.4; 6.43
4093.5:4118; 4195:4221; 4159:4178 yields -0.9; 6.05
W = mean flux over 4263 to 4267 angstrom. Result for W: 6.35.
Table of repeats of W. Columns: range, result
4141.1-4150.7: 6.12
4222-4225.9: 6.17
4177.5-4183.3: 6.44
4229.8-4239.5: 6.7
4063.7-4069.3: 6.24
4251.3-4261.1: 6.62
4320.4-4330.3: 6.16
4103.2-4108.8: 5.09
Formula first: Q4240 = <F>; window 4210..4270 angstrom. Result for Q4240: 6.62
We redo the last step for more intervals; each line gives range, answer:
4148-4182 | 6.26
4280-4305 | 6.12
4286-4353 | 5.96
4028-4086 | 6.35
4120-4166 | 6.35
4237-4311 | 6.26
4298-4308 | 5.5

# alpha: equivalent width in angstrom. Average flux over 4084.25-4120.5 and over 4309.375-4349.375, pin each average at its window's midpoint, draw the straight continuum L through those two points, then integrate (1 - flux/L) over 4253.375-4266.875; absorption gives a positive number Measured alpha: -1.7 angstrom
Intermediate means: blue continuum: 5.65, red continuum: 5.94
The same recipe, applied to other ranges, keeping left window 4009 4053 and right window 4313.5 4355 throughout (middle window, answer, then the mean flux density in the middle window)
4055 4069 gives 0.3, 6.32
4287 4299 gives -0.4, 6.28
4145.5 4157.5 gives 0.5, 6.04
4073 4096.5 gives 1.1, 6.1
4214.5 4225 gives -1.2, 6.87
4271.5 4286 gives -0.3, 6.2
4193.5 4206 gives 0.5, 5.99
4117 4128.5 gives -0.6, 6.69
